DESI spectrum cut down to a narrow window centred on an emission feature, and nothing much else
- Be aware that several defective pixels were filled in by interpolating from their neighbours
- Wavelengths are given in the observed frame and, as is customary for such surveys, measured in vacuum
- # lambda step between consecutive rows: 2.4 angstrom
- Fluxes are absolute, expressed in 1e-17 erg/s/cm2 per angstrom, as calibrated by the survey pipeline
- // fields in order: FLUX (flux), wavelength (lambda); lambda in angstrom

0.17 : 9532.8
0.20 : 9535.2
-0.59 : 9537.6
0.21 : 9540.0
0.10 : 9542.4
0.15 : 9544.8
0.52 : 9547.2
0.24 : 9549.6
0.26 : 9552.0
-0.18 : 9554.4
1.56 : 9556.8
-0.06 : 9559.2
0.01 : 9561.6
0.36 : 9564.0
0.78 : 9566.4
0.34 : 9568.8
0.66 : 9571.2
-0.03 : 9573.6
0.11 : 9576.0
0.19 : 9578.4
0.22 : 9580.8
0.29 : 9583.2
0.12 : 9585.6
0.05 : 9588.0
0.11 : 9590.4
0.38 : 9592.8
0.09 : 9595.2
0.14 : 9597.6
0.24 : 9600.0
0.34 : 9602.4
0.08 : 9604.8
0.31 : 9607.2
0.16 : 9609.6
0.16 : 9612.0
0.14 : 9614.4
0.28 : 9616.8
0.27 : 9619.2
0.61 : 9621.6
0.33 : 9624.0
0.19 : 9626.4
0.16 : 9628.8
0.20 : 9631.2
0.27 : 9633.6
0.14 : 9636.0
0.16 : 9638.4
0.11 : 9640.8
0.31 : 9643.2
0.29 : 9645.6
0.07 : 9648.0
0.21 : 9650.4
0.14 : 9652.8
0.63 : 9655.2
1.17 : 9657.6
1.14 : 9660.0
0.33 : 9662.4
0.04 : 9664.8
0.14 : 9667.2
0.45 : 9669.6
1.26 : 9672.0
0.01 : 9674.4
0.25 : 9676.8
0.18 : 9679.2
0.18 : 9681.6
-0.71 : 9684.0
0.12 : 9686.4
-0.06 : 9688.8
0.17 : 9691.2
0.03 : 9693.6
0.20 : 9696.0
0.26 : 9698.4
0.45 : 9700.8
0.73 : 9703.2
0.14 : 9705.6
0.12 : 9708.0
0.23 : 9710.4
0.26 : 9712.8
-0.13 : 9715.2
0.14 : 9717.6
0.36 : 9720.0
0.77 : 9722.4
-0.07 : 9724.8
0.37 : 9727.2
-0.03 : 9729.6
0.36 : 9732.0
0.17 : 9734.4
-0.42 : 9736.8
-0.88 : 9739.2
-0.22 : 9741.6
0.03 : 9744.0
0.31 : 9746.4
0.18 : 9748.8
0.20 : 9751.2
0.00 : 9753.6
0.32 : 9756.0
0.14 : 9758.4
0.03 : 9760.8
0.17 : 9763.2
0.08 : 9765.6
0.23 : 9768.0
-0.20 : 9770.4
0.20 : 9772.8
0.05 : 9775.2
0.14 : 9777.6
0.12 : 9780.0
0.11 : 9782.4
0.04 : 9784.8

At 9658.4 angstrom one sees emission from [O III] 5007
